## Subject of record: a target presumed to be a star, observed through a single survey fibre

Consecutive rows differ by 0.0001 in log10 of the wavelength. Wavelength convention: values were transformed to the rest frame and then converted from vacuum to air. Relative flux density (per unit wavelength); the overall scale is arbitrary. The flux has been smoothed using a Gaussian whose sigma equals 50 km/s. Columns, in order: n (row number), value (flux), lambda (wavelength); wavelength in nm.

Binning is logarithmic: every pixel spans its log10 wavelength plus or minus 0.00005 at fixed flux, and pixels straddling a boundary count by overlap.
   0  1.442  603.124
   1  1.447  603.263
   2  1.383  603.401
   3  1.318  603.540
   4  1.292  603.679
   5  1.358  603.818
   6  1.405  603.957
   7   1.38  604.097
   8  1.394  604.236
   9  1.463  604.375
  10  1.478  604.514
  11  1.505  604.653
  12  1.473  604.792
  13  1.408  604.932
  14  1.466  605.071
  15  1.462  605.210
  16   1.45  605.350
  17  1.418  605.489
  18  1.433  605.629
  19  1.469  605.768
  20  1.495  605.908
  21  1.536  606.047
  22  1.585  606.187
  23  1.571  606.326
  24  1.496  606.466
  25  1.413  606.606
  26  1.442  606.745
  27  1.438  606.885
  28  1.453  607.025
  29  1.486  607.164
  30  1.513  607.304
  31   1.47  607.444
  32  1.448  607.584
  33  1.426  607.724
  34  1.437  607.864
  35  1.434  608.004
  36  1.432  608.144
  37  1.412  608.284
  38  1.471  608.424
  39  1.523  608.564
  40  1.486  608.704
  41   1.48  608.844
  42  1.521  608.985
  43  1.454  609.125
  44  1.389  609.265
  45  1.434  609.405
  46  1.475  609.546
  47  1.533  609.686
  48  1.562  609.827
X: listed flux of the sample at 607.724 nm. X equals 1.426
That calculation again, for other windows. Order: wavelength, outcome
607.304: 1.513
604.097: 1.38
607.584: 1.448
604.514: 1.478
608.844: 1.48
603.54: 1.318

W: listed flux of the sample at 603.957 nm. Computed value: 1.405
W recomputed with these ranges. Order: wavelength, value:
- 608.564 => 1.523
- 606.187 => 1.585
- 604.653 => 1.505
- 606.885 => 1.438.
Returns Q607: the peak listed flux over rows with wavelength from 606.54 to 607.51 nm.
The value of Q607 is 1.513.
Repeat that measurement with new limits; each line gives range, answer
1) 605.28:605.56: 1.45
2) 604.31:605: 1.505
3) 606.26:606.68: 1.571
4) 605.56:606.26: 1.585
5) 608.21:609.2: 1.523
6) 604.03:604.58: 1.478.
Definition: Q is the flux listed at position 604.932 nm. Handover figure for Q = 1.408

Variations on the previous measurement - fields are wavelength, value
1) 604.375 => 1.463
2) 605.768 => 1.469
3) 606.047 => 1.536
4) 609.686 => 1.533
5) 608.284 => 1.412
